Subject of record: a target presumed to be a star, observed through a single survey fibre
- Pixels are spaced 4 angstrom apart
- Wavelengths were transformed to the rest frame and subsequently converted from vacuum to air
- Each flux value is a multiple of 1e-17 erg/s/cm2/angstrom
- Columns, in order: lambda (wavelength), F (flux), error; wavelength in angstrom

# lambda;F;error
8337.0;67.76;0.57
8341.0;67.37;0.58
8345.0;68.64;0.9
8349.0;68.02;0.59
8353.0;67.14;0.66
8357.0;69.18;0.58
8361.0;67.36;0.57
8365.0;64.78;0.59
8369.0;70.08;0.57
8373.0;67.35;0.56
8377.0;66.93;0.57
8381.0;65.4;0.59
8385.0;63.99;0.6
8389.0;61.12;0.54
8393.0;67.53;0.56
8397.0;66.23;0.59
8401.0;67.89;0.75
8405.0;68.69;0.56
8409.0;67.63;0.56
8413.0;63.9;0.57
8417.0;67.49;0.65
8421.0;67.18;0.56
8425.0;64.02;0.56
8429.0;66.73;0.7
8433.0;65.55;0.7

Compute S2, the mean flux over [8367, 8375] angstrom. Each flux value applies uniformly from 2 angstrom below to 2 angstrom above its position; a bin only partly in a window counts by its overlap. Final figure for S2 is 68.7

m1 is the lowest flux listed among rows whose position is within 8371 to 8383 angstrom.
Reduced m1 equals 65.4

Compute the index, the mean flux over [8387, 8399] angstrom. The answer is 65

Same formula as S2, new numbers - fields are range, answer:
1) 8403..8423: 67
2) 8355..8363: 68.3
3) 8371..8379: 67.1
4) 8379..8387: 64.7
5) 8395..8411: 67.6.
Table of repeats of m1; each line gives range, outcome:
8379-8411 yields 61.12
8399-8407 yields 67.89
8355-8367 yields 64.78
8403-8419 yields 63.9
